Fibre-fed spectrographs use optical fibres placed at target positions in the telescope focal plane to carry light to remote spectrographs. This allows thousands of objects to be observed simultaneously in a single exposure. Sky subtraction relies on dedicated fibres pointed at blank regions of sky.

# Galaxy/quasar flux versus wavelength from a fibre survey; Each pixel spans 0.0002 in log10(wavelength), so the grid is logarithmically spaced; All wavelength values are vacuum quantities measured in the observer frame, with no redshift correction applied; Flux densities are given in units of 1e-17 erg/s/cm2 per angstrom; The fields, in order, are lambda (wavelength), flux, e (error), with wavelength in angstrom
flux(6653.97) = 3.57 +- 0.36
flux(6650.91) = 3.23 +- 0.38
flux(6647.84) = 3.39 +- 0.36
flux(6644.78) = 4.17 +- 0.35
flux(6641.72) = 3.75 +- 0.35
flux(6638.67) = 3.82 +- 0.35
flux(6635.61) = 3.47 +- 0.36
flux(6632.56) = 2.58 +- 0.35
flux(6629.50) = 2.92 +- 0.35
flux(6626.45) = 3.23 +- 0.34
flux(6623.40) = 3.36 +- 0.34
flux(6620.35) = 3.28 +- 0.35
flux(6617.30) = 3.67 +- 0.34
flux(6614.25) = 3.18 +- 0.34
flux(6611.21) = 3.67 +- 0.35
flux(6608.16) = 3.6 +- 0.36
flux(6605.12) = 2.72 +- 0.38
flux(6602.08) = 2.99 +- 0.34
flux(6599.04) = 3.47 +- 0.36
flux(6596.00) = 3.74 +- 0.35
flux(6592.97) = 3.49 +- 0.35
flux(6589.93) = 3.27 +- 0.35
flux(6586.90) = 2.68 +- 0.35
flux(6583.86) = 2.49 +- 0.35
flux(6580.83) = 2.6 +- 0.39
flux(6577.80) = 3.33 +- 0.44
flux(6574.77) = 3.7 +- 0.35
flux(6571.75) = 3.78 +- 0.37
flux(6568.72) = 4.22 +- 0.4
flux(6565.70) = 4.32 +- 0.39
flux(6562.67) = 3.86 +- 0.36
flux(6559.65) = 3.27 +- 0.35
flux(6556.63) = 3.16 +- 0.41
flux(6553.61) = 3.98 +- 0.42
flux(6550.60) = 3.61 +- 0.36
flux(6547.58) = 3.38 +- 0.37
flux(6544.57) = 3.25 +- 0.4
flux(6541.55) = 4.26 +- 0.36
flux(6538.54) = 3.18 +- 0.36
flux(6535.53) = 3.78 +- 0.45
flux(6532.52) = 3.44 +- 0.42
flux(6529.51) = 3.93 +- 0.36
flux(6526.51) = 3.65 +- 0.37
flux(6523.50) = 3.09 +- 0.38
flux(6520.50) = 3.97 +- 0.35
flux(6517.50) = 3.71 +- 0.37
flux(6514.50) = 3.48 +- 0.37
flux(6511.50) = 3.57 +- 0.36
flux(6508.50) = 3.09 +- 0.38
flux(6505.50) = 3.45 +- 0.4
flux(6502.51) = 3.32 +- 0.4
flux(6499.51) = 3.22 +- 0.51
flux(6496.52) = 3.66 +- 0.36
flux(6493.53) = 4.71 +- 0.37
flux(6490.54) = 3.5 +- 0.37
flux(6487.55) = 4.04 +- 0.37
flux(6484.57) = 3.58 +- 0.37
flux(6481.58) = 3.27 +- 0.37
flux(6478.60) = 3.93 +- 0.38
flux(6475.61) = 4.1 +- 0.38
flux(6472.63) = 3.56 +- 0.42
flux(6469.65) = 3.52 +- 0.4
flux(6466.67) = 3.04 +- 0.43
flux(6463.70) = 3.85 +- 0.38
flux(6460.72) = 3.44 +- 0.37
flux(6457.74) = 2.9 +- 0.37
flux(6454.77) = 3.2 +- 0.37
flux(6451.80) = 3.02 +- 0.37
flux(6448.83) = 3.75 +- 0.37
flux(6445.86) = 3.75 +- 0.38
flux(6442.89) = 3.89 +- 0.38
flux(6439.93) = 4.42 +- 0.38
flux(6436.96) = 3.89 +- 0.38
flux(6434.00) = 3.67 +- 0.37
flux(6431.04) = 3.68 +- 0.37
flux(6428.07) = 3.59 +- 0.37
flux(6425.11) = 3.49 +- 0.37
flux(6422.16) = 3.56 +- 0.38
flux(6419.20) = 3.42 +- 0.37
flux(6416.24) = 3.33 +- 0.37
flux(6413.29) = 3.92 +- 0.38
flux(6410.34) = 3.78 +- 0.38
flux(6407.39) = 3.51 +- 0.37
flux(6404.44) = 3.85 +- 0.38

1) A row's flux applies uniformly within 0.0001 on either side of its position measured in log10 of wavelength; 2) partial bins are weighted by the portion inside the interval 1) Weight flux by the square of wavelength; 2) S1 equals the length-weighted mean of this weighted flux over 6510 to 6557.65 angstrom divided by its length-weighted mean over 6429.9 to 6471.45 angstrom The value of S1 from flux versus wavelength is 1.03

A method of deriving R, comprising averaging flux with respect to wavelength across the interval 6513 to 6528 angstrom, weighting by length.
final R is 3.58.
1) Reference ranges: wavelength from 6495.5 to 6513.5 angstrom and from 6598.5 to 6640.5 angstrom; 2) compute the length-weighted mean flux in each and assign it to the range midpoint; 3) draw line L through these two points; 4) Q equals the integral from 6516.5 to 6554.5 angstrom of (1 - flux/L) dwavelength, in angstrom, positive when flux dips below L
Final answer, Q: -3.10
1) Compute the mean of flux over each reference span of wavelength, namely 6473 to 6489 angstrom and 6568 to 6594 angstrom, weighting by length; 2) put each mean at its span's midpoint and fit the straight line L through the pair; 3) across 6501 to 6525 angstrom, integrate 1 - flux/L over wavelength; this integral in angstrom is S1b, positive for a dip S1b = 0.9 angstrom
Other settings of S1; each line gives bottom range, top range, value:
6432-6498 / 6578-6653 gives 0.94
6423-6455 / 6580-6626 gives 0.92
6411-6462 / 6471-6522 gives 1.04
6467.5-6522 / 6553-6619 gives 0.96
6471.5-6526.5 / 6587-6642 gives 0.95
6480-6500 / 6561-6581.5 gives 1.02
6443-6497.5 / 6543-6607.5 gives 0.97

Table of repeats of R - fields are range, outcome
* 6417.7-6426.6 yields 3.49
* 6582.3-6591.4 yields 2.81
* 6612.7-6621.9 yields 3.38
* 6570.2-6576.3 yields 3.74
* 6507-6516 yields 3.38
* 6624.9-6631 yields 3.08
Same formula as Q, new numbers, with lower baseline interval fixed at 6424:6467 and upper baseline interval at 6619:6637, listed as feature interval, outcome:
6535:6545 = -0.9 angstrom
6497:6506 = 0.2 angstrom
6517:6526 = -0.5 angstrom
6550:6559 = -0.6 angstrom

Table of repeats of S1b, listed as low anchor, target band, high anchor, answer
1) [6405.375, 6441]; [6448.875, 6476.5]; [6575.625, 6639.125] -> 1.3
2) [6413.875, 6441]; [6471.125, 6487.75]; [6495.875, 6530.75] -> -0.7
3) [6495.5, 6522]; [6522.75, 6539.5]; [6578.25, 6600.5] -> -0.8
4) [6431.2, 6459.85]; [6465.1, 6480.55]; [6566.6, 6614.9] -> -0.3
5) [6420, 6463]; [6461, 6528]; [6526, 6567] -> 0.3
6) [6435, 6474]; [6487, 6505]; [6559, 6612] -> -1.0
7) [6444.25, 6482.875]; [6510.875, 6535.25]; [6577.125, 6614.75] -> -2.0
